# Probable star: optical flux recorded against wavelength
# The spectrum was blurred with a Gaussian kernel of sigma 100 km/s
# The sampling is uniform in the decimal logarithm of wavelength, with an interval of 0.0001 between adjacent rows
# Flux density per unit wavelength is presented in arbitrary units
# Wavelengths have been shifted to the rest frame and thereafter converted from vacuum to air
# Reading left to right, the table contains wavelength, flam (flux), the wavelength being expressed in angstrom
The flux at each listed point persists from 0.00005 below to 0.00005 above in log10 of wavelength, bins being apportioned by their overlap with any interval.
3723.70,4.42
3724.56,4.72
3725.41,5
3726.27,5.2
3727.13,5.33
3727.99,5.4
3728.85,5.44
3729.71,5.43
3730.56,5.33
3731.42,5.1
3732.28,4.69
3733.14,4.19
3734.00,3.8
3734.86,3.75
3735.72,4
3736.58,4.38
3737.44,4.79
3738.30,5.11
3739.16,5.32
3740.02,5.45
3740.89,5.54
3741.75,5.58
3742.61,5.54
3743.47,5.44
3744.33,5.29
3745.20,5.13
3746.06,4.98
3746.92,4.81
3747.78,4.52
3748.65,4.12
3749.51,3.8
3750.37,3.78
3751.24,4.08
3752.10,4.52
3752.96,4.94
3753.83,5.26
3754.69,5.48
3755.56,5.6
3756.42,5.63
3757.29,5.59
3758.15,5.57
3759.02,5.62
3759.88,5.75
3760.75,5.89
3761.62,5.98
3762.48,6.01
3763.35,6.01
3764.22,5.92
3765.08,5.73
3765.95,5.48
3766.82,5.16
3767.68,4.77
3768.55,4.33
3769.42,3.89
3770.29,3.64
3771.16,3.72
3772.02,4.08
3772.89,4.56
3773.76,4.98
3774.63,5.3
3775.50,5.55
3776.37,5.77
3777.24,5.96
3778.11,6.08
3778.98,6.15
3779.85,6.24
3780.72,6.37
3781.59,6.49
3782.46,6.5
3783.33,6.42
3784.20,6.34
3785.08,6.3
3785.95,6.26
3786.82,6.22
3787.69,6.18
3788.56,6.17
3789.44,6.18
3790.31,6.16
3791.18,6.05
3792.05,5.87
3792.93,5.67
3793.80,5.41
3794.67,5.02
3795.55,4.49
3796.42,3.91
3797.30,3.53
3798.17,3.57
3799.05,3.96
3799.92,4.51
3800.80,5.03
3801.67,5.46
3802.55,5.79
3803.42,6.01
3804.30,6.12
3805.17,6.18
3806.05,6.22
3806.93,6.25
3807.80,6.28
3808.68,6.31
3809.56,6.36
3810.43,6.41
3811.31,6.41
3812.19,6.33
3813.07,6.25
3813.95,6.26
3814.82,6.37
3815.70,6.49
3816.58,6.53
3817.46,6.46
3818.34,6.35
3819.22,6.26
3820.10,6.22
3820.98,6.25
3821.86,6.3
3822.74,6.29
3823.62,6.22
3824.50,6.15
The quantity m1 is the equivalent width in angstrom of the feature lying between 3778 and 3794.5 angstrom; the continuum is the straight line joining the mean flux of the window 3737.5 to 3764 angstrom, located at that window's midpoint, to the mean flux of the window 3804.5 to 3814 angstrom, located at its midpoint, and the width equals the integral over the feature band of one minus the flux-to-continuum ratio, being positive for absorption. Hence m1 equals -0.8 angstrom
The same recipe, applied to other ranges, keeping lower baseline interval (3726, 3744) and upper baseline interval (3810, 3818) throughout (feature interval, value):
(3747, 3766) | 0.5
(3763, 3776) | 1.7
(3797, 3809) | 1.6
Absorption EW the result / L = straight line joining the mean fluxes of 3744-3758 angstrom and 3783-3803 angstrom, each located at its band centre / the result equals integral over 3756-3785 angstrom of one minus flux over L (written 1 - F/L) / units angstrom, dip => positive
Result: -2.2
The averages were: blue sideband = 4.86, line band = 5.51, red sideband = 5.41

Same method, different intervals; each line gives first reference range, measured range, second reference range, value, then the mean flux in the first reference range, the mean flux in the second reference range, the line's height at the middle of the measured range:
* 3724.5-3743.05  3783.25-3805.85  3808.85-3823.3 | 1.8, 4.97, 6.34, 5.98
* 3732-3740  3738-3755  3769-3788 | -0.6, 4.5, 5.59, 4.77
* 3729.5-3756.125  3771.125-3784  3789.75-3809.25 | -1.3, 4.83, 5.37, 5.16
